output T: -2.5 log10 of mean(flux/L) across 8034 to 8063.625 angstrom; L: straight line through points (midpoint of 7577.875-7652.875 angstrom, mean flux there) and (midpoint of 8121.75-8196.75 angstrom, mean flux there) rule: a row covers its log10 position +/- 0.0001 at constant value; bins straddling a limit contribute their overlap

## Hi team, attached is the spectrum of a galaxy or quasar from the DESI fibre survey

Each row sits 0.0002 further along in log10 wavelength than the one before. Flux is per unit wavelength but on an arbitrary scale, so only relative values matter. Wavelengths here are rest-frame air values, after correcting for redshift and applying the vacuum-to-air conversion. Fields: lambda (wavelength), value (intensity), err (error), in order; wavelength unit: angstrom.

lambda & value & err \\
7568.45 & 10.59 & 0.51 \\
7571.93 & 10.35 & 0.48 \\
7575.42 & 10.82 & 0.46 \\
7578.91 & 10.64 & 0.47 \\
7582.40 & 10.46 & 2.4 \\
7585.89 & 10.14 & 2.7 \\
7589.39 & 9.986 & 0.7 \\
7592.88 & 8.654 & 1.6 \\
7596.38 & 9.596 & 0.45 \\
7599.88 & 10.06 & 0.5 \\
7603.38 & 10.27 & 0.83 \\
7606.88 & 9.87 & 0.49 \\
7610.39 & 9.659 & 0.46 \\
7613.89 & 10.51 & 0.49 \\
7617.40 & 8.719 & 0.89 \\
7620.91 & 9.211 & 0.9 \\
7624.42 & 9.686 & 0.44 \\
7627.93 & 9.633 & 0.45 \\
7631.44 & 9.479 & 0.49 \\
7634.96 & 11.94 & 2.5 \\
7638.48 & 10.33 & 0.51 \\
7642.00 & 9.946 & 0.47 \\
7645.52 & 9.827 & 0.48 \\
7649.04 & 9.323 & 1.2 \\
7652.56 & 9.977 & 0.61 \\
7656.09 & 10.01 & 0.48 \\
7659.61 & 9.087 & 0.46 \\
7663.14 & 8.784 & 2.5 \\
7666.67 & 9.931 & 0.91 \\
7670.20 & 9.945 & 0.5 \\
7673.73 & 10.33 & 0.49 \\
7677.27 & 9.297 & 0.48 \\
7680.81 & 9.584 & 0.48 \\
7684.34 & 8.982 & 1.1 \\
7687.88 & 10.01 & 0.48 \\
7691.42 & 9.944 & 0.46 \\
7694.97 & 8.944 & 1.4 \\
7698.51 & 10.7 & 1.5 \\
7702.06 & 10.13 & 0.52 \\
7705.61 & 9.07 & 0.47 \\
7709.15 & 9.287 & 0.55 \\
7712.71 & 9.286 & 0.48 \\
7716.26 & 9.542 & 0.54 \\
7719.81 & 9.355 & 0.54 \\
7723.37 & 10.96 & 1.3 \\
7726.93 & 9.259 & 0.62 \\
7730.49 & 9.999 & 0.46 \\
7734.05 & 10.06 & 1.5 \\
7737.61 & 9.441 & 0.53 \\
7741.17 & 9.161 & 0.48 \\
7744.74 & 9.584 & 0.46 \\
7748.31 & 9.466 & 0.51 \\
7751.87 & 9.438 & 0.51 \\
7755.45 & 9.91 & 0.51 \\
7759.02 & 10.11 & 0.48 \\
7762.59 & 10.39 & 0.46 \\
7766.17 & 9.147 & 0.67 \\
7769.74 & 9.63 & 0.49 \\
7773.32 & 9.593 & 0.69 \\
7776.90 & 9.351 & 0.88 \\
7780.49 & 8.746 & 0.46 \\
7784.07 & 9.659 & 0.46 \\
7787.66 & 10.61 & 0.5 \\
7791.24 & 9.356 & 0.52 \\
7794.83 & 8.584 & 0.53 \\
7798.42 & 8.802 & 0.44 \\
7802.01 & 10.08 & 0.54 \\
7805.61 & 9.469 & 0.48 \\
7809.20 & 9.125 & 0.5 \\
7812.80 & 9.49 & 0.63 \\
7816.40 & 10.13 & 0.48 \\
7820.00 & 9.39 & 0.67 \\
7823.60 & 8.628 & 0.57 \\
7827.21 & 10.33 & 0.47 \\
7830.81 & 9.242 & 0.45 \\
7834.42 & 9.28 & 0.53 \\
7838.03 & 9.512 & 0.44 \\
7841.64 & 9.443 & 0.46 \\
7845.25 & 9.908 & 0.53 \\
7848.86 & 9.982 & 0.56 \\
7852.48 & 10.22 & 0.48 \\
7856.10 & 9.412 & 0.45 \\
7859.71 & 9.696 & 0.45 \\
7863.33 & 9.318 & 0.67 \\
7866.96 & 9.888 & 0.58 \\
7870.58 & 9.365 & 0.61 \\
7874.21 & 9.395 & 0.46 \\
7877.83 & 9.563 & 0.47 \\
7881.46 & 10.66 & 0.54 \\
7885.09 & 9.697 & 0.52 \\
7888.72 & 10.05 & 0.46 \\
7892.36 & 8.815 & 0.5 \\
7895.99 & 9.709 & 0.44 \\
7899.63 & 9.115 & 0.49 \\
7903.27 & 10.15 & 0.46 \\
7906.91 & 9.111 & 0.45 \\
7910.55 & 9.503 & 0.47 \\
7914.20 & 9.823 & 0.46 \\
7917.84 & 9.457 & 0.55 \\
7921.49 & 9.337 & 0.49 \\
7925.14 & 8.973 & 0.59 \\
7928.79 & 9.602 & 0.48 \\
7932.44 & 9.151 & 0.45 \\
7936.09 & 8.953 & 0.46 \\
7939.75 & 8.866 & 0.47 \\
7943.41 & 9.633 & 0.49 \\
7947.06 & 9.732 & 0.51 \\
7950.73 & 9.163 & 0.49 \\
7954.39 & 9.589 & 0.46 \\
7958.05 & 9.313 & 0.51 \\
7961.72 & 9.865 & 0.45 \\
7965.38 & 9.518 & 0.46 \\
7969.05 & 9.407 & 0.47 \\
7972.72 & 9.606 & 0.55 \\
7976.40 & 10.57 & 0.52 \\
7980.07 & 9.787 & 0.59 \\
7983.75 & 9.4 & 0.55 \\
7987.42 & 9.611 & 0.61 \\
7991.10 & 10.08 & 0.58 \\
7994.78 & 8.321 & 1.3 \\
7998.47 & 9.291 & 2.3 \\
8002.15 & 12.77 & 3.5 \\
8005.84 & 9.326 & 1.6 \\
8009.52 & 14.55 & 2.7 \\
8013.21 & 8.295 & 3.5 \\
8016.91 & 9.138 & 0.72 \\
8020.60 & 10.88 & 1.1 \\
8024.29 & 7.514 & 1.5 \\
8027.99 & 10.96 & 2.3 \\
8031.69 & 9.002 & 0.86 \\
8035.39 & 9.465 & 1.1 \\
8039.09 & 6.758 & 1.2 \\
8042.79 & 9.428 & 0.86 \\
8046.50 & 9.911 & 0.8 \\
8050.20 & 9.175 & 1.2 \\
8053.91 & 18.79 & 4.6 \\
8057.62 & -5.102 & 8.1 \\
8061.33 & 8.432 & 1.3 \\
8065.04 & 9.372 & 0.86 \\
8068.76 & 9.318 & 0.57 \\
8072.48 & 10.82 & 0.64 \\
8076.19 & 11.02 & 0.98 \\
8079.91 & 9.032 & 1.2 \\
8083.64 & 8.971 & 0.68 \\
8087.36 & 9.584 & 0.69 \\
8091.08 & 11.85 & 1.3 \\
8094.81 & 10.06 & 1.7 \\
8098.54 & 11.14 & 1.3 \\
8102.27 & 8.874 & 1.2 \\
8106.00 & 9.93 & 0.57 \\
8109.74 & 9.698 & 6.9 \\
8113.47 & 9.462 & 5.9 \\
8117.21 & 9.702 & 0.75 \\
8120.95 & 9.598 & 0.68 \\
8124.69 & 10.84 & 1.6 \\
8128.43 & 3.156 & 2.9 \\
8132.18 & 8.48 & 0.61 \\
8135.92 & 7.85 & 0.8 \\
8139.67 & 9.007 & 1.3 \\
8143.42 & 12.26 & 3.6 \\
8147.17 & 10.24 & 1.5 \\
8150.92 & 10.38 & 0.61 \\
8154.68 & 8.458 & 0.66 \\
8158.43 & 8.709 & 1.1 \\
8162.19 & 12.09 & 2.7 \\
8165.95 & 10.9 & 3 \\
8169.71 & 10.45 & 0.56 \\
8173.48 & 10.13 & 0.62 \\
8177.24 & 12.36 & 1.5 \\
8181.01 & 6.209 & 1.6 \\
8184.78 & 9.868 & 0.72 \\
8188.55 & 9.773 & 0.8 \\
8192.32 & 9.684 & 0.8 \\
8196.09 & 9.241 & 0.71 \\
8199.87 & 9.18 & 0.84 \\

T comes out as 0.150 mag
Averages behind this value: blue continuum 9.9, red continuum 9.51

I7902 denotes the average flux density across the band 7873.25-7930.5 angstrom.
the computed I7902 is 9.56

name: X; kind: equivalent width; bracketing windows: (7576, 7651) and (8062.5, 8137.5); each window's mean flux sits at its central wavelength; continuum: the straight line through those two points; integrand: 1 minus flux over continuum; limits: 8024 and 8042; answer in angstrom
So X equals 1.16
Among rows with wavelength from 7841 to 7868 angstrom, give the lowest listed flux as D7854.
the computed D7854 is 9.318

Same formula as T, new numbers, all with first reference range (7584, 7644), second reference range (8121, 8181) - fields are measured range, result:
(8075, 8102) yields -0.06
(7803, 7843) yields 0.03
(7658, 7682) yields 0.03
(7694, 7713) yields 0.02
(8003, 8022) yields -0.10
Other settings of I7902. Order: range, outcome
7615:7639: 9.85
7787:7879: 9.53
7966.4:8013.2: 10.1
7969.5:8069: 9.43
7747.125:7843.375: 9.52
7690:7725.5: 9.71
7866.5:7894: 9.67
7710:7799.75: 9.58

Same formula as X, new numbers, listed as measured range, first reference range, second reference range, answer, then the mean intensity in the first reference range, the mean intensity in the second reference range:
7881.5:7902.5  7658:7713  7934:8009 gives 0.2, 9.59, 9.73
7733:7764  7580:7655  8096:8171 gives 0.3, 9.88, 9.56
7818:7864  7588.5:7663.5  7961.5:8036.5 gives 1.2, 9.77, 9.88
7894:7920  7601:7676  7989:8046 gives 0.6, 9.83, 9.72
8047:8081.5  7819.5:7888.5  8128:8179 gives 2.6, 9.64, 9.78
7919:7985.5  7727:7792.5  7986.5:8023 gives 4.0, 9.64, 10.2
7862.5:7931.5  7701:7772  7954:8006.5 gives 1.3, 9.66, 9.78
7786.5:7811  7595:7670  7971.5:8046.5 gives 0.9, 9.81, 9.74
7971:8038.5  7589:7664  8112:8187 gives -2.0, 9.76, 9.51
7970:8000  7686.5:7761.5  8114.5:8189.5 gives 0.0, 9.7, 9.52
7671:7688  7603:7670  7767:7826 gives 0.1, 9.79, 9.42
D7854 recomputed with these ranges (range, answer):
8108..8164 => 3.156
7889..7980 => 8.815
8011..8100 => -5.102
